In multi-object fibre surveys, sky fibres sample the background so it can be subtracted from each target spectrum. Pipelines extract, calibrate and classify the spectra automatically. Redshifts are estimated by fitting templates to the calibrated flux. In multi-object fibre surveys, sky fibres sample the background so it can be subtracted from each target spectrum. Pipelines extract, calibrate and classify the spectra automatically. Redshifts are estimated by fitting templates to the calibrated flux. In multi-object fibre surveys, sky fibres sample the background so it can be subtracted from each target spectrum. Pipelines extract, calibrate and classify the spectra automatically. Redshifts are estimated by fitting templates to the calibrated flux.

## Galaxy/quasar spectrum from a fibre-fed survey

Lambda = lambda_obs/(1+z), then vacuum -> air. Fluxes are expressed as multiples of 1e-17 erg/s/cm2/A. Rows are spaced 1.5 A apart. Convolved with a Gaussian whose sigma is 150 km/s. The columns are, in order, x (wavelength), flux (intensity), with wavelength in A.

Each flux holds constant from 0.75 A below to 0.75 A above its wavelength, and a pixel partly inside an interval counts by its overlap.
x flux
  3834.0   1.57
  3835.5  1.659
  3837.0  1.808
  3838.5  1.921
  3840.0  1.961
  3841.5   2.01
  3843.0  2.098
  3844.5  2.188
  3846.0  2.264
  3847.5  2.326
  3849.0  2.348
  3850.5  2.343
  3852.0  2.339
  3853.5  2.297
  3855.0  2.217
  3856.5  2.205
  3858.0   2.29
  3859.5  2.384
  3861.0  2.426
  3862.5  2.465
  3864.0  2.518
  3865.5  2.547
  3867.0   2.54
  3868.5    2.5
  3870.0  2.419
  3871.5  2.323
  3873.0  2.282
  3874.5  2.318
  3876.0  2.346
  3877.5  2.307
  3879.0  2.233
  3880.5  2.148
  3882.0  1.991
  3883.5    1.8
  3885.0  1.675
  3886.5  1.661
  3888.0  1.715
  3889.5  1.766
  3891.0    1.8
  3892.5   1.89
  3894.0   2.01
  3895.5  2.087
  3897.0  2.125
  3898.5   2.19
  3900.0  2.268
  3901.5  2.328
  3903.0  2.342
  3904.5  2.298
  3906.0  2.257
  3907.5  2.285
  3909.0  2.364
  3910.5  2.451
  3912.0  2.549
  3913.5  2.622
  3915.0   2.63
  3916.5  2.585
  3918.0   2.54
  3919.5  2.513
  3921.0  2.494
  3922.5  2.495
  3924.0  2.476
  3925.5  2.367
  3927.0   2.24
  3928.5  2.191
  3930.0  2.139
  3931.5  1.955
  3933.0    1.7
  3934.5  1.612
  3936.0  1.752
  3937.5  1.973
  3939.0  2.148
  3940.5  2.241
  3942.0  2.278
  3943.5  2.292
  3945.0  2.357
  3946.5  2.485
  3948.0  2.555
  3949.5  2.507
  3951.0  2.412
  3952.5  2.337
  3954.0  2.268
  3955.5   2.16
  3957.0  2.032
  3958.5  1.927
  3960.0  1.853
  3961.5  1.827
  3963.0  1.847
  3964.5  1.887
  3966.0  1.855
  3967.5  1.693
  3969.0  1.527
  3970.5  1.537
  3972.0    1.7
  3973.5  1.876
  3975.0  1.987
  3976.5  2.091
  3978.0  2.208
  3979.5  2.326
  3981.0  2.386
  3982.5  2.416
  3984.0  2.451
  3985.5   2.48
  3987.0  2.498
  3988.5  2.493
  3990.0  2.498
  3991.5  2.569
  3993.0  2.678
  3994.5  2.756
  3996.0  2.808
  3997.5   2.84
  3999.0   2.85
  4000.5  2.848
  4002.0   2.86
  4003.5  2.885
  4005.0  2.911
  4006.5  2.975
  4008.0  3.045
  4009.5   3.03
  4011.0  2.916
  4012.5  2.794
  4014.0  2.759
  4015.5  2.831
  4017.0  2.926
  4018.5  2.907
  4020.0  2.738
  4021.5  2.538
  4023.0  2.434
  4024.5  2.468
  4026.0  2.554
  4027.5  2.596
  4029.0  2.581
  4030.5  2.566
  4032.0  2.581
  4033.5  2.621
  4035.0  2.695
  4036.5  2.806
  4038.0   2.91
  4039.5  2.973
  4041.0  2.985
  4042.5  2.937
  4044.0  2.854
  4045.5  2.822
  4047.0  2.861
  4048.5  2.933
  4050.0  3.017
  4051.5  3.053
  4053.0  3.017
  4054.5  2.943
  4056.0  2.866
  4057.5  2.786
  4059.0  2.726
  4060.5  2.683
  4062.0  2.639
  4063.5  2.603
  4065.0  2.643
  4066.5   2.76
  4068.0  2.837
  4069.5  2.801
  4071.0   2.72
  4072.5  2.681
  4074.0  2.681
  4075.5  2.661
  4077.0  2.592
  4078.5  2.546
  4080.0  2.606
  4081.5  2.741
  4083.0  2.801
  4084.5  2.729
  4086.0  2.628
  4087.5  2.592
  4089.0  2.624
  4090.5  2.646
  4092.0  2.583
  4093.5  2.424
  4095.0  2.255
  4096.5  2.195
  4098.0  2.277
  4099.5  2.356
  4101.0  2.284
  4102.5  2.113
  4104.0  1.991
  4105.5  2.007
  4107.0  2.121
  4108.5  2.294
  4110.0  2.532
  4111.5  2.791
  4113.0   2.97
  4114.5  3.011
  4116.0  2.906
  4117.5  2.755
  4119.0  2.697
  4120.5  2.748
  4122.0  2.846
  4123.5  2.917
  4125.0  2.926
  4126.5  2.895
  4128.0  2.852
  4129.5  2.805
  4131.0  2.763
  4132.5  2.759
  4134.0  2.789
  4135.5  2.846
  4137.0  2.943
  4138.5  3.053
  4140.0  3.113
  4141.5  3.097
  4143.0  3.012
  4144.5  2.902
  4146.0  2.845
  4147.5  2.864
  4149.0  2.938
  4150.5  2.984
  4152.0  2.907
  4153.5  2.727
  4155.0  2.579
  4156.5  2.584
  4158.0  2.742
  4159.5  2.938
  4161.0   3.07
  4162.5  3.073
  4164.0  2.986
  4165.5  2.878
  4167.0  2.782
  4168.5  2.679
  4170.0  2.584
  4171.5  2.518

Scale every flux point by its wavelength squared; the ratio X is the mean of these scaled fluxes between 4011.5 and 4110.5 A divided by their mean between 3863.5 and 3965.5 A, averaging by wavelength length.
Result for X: 1.3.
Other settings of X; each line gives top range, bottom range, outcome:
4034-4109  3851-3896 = 1.34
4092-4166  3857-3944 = 1.37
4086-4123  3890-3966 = 1.24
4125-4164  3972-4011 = 1.21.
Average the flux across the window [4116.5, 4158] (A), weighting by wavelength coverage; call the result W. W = 2.86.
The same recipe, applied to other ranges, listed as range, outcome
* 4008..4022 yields 2.84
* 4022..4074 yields 2.76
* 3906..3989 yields 2.2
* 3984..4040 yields 2.73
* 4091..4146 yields 2.66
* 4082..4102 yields 2.49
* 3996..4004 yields 2.85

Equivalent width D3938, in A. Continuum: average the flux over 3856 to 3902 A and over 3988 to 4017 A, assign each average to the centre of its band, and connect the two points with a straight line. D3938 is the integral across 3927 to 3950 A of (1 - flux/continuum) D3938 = 3.16 A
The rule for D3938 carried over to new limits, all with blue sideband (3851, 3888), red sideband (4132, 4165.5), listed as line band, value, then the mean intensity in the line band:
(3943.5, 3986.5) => 6.2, 2.11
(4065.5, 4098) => 1.5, 2.62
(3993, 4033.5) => -2.9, 2.76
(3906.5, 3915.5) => -0.5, 2.47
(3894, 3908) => 0.6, 2.23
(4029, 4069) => -2.1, 2.81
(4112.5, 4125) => -0.1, 2.86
